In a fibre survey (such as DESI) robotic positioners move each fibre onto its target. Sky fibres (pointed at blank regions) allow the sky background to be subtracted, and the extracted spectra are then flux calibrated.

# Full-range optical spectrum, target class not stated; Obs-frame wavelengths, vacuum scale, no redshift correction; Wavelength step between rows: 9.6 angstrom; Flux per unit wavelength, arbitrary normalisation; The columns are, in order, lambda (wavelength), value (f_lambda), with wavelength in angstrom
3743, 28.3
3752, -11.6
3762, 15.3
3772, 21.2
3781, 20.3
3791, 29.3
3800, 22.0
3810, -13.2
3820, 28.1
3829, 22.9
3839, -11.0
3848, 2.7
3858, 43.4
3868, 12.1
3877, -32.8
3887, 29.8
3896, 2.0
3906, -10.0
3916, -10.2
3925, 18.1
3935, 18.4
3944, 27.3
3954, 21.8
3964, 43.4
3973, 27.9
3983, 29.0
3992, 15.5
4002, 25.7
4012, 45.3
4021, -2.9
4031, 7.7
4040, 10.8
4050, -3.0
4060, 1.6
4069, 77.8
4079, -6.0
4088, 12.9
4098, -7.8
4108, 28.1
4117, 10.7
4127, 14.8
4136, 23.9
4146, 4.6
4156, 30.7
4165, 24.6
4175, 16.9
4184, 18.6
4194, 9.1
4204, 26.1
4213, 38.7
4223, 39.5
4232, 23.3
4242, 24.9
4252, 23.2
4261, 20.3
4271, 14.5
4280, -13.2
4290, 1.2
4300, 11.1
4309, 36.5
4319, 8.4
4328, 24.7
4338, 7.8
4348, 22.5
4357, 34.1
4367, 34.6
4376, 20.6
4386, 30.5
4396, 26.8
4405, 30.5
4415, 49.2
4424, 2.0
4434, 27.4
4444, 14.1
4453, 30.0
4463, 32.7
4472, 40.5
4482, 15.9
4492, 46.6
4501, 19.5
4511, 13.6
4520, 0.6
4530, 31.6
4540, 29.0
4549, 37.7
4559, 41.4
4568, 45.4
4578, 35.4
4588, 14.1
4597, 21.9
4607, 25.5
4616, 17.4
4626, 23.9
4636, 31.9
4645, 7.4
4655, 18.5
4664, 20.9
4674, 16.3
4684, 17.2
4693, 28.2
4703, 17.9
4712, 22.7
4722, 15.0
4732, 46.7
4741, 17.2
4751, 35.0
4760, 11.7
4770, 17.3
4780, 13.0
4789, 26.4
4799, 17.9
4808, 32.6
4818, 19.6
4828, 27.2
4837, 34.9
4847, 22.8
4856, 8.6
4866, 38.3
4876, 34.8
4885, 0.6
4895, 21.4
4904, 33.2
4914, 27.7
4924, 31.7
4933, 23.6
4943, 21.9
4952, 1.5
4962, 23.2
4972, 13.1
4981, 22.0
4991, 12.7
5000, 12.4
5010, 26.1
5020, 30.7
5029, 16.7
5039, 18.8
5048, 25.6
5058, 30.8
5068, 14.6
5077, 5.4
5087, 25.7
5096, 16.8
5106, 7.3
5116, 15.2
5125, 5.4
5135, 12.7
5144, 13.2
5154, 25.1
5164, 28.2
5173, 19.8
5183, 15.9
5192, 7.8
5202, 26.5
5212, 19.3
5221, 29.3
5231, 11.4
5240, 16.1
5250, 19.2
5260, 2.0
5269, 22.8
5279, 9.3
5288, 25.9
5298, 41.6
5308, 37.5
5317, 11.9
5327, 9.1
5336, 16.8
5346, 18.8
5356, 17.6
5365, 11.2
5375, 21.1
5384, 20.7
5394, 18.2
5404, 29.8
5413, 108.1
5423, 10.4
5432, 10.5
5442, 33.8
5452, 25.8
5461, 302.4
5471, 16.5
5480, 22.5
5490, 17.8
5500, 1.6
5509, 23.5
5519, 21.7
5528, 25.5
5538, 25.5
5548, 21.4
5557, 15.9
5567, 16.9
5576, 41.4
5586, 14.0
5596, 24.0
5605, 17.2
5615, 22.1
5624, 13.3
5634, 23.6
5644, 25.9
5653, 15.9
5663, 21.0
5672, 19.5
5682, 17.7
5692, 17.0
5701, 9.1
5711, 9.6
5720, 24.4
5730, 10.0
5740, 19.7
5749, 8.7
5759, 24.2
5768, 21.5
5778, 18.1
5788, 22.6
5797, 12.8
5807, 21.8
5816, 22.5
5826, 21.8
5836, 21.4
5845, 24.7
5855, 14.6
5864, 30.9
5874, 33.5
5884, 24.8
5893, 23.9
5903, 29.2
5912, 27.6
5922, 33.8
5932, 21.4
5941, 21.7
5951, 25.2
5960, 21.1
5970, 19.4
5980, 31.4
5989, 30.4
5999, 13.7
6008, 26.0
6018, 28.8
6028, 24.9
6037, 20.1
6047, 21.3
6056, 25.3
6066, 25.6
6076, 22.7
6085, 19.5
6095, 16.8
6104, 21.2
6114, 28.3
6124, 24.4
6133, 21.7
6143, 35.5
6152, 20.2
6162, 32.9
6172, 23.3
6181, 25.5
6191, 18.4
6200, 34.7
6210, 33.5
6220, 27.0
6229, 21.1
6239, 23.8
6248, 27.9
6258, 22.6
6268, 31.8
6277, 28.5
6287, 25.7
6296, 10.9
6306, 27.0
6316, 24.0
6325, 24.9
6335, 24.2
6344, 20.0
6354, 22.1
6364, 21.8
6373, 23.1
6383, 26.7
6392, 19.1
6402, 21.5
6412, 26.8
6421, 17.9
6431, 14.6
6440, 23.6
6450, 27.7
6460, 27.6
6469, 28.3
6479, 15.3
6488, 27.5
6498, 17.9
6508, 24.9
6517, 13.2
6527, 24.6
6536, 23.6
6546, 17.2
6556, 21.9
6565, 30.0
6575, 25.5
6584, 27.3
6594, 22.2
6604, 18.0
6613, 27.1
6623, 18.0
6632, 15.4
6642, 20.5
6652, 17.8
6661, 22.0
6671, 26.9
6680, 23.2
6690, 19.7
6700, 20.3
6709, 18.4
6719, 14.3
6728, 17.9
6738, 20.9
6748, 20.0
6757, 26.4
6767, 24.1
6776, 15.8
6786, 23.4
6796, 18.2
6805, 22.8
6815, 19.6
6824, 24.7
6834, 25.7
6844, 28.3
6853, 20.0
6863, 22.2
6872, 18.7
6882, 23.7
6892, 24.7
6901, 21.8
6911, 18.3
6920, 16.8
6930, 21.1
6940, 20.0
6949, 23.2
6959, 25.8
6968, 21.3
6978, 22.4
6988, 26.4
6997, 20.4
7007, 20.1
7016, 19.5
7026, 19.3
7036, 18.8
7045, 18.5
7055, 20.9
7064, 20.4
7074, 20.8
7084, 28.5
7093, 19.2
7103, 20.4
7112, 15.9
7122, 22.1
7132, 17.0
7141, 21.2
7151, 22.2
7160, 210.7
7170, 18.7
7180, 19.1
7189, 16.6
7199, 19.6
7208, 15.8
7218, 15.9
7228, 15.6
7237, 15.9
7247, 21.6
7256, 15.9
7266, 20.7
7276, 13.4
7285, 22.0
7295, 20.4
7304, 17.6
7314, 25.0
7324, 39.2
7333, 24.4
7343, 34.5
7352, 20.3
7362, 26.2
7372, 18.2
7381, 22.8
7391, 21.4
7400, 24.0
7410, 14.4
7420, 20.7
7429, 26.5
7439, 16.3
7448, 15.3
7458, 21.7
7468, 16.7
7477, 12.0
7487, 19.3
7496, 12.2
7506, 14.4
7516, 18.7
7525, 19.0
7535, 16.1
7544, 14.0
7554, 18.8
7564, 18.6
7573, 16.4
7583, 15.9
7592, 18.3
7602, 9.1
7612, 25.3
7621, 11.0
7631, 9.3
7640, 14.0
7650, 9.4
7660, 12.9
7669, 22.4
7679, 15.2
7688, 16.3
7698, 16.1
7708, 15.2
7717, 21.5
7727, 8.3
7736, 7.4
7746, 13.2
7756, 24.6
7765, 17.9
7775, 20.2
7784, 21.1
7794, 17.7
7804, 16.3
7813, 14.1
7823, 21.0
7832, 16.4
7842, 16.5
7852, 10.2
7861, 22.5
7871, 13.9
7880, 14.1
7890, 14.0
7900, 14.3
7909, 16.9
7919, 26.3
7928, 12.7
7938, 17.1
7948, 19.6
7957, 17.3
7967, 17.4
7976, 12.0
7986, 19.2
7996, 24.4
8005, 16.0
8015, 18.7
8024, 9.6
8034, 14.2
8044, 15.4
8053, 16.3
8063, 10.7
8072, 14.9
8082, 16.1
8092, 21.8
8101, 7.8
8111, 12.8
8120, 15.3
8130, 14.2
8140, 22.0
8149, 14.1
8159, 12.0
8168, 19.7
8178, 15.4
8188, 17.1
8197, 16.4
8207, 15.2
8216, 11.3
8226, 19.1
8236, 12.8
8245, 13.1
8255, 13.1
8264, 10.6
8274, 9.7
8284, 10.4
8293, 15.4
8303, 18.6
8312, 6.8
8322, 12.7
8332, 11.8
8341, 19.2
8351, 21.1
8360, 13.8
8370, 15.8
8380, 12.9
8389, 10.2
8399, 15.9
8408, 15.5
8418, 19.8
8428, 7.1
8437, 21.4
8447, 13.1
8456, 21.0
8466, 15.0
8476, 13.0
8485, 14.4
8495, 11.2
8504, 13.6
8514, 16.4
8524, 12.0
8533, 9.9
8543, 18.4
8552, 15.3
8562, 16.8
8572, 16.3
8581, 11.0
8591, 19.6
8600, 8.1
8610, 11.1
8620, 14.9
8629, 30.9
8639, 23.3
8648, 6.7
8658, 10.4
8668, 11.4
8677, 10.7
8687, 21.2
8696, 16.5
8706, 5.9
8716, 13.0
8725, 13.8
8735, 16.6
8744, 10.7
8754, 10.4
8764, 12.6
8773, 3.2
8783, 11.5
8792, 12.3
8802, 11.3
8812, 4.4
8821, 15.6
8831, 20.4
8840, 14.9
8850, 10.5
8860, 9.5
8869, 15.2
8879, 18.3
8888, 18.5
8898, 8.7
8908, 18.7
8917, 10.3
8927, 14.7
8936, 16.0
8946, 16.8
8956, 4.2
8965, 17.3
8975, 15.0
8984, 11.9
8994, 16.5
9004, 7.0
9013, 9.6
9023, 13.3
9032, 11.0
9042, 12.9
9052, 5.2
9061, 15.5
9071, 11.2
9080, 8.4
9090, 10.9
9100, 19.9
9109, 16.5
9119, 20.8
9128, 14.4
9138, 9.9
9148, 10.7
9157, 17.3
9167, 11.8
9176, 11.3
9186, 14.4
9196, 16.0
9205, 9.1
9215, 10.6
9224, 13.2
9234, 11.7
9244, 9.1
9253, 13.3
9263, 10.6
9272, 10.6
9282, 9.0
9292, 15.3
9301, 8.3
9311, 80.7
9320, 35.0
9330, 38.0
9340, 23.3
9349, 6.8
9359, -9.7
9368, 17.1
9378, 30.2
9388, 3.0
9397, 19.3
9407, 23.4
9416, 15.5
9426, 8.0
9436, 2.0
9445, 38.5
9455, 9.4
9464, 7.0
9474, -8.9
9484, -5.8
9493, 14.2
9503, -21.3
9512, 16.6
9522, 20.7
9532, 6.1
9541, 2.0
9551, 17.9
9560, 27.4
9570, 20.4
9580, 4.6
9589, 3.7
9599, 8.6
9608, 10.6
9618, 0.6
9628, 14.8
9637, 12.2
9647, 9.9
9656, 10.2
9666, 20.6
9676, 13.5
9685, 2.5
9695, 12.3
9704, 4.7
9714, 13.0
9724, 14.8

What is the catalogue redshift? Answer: 0.09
